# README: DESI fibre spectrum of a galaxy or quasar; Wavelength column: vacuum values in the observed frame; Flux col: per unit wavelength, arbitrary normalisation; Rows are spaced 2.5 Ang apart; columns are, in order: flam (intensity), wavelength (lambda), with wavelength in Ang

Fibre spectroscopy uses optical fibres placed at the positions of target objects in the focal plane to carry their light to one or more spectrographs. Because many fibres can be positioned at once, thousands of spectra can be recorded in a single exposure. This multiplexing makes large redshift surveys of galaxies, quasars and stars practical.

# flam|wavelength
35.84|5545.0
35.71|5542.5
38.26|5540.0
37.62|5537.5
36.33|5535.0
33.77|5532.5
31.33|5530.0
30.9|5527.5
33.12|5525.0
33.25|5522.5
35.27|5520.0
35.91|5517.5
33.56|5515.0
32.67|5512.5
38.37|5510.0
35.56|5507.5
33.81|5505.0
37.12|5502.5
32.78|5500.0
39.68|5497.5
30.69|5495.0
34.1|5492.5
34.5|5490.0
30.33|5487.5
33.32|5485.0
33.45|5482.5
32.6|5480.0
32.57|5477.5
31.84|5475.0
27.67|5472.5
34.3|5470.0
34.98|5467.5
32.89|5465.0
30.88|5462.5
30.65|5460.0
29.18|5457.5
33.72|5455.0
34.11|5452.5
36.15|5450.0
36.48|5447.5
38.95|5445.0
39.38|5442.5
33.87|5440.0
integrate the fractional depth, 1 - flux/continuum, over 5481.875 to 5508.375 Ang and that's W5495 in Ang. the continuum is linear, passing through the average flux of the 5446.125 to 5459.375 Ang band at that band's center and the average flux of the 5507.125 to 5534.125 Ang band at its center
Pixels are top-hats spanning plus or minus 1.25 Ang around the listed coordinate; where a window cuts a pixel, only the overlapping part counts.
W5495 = -0.2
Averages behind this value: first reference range 33.8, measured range 34.1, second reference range 34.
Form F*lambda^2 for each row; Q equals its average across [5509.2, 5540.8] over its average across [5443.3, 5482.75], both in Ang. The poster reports 1.06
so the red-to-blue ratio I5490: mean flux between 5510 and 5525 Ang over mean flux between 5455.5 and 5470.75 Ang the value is 1.1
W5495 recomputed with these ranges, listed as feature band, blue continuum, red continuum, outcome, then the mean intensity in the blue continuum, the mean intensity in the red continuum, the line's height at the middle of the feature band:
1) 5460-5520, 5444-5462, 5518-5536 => 0.2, 34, 33.5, 33.7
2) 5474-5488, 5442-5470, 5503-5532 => 0.7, 34.2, 34.1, 34.1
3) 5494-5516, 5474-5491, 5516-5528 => -1.1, 32.6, 33.9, 33.3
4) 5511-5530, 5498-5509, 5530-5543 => 1.1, 35.2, 35.9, 35.6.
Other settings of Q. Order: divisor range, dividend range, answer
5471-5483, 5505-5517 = 1.12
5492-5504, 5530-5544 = 1.04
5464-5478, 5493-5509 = 1.09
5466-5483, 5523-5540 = 1.07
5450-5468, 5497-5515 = 1.11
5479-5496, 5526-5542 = 1.08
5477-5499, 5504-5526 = 1.04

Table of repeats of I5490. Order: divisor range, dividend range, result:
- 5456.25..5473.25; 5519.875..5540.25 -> 1.08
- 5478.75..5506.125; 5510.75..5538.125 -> 1.00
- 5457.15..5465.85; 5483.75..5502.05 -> 1.09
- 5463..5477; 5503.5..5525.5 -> 1.08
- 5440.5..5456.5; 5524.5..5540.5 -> 0.95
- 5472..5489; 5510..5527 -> 1.07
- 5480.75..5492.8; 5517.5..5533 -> 1.00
